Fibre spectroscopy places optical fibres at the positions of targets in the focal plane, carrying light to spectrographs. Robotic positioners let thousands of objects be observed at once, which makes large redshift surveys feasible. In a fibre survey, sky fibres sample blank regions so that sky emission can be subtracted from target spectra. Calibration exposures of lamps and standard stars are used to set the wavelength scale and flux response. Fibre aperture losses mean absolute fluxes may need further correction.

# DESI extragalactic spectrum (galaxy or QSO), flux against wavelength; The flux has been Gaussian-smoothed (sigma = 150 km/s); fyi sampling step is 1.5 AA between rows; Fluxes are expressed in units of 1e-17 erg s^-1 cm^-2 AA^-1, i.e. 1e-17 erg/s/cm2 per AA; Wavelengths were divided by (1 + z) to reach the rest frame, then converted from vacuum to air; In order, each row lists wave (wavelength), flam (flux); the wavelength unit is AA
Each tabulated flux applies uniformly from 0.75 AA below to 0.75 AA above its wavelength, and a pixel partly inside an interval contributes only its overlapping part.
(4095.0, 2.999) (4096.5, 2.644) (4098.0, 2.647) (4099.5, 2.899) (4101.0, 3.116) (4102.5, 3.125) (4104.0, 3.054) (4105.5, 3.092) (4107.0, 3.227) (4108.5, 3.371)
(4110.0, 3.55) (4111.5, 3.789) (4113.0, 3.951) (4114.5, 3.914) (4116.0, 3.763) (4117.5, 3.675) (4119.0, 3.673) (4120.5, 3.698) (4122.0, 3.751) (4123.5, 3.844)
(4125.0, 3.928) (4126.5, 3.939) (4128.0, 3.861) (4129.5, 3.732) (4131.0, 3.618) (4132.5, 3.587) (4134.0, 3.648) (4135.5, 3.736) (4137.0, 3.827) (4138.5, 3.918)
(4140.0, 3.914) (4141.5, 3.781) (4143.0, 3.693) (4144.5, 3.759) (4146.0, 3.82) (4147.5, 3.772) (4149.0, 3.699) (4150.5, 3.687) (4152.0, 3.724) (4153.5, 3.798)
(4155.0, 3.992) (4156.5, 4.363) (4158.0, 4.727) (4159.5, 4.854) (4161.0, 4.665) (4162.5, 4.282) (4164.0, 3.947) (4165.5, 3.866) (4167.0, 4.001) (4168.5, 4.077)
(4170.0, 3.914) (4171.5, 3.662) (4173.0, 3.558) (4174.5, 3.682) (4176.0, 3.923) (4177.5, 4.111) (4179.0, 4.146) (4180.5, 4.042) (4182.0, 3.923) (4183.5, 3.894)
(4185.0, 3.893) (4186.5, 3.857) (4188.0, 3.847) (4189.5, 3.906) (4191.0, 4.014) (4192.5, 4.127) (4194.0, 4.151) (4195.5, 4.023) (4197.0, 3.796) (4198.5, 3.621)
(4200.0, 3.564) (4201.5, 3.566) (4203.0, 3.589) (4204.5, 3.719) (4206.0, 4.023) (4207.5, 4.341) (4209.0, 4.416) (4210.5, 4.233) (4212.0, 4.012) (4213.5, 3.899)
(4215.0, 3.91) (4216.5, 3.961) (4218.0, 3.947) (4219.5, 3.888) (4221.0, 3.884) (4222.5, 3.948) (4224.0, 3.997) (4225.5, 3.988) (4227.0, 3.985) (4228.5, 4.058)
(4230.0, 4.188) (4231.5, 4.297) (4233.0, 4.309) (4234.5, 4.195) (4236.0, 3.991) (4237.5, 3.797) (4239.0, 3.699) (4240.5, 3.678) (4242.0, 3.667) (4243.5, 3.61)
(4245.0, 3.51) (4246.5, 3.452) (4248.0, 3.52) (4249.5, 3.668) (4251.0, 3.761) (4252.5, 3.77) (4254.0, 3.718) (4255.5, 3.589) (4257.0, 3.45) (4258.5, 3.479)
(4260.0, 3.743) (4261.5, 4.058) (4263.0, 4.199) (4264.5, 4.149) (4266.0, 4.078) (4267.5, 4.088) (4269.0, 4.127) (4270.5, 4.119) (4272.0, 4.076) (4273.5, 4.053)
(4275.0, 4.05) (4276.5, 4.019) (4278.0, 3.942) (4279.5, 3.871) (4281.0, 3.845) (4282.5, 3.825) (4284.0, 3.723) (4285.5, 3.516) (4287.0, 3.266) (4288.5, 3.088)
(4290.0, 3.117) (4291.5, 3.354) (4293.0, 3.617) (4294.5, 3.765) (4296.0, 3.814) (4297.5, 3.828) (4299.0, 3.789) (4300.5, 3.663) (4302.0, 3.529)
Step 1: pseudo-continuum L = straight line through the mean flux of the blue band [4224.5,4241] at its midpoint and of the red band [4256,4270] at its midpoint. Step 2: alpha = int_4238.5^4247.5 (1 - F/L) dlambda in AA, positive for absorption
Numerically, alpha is 0.88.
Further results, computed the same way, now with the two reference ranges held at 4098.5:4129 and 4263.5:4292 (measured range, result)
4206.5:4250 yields -2.3 AA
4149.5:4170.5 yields -2.9 AA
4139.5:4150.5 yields -0.5 AA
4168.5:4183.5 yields -1.0 AA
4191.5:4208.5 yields -0.9 AA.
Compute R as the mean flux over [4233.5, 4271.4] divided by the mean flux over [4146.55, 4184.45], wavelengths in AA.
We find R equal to 0.9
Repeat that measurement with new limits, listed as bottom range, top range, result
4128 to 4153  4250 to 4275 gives 1.04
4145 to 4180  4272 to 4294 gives 0.92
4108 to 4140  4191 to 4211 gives 1.05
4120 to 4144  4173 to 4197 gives 1.05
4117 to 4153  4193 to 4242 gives 1.05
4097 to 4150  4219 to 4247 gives 1.08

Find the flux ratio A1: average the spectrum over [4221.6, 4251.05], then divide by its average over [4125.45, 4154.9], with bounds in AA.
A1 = 1.03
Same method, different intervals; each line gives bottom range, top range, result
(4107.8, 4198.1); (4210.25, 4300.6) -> 0.98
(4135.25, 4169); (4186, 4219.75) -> 0.98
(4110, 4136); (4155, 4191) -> 1.08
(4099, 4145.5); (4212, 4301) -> 1.05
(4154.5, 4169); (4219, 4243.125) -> 0.93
